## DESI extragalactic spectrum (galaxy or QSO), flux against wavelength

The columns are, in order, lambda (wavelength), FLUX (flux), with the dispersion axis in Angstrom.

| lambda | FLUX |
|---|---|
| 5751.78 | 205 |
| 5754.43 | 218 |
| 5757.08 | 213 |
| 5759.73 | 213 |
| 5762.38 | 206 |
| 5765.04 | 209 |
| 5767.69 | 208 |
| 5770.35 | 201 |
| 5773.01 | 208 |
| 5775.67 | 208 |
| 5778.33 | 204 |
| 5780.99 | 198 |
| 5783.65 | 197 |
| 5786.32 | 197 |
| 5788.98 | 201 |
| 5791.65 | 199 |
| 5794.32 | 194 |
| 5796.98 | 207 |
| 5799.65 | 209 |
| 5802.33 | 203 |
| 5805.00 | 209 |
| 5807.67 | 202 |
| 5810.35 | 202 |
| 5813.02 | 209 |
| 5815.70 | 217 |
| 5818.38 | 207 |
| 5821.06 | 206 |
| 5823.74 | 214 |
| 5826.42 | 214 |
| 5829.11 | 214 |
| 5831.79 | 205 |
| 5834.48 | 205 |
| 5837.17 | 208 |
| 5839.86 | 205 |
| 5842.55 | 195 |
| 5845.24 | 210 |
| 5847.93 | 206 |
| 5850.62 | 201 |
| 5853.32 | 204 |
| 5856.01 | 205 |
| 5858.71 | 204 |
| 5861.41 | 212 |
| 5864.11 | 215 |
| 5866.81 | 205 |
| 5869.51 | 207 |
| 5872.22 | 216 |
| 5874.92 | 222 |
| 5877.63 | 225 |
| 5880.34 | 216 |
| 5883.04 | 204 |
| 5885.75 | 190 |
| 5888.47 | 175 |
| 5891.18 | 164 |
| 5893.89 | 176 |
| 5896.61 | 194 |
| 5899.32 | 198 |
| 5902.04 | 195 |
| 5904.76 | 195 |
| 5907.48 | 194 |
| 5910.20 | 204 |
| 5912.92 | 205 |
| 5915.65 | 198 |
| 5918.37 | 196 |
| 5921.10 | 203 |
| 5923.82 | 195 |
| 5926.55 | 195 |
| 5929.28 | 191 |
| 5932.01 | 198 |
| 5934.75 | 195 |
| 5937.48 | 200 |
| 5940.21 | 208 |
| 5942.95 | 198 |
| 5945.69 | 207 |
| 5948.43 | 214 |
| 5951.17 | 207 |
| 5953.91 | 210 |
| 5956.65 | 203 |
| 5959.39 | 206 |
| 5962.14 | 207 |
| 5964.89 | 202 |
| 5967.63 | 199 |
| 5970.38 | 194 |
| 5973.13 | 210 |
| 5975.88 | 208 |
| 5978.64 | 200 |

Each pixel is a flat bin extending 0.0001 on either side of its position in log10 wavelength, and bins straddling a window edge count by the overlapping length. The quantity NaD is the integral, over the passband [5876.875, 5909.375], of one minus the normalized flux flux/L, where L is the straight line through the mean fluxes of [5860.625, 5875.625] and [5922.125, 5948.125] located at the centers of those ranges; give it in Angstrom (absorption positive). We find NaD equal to 2.2 Angstrom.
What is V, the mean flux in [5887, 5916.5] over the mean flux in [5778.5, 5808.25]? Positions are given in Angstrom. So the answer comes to 0.95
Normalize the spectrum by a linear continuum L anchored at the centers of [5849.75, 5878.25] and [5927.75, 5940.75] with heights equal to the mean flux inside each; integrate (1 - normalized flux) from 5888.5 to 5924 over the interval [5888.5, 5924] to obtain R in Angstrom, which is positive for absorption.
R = 1.7 Angstrom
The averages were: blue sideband 210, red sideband 198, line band 193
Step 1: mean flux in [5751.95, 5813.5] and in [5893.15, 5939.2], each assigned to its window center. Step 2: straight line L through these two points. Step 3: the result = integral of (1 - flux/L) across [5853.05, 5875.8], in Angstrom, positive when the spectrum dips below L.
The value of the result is -1.2 Angstrom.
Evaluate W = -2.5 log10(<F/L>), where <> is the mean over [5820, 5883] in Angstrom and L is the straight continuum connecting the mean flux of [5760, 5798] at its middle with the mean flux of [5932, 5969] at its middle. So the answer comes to -0.031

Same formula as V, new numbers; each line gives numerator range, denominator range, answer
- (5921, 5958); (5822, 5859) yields 0.98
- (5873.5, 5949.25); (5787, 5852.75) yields 0.96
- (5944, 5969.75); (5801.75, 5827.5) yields 0.99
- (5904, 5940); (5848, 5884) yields 0.94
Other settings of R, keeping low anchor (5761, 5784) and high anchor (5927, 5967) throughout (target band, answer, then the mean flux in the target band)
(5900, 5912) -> 0.4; 197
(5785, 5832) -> -0.4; 206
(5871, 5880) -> -0.7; 220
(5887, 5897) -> 1.4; 176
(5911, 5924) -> 0.2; 200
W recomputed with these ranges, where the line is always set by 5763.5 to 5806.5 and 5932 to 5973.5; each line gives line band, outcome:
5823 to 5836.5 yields -0.04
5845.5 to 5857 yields -0.01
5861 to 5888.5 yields -0.03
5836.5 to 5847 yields -0.01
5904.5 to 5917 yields 0.02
